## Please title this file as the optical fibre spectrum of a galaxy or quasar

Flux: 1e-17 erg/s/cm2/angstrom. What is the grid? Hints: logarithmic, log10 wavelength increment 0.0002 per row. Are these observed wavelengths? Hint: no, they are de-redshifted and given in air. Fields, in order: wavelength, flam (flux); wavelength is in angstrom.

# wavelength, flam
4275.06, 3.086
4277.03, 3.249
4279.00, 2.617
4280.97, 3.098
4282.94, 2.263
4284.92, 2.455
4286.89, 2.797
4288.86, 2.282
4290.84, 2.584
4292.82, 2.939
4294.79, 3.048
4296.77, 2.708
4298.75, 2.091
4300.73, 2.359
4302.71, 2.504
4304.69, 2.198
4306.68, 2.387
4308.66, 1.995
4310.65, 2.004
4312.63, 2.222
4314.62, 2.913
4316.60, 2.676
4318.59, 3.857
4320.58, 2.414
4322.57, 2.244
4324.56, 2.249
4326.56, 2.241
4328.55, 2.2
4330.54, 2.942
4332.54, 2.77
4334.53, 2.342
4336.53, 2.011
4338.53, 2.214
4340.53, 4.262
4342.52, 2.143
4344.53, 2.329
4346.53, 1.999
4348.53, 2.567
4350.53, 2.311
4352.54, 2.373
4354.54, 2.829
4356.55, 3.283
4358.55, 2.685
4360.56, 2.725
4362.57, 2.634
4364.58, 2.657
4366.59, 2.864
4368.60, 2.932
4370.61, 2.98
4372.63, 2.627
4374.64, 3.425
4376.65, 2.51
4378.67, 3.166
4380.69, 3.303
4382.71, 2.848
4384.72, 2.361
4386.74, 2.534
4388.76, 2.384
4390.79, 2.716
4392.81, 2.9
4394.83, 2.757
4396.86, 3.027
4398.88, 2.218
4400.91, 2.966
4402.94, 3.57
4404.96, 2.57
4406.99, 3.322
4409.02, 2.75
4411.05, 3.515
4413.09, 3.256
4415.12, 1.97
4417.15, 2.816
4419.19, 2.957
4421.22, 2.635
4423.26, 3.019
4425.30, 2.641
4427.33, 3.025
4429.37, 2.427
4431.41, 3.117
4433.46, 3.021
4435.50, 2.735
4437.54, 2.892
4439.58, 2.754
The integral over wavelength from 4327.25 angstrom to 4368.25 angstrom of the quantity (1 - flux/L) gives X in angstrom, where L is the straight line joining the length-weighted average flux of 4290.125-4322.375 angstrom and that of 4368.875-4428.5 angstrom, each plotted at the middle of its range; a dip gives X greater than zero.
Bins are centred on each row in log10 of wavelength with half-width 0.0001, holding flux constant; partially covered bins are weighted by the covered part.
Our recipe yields 1.2 angstrom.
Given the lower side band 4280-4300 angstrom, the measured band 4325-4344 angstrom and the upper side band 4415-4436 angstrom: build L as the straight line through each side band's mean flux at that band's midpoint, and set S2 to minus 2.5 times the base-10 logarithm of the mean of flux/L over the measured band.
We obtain 0.05 mag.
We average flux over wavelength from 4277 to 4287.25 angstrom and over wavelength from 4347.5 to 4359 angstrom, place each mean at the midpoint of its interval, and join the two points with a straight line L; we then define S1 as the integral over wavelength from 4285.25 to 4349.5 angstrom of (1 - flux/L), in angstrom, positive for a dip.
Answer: 4.1 angstrom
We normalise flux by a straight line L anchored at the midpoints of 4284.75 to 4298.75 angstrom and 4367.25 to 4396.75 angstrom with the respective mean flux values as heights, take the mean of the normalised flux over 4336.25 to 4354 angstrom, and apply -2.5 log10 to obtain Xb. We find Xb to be 0.11 mag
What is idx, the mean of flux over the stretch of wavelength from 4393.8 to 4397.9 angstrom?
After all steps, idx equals 2.89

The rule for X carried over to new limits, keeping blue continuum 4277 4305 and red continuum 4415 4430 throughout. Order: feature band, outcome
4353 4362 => -0.6 angstrom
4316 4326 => -0.1 angstrom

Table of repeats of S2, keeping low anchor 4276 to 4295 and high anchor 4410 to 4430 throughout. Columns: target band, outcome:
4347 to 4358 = 0.05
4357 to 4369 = 0.01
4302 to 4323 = 0.10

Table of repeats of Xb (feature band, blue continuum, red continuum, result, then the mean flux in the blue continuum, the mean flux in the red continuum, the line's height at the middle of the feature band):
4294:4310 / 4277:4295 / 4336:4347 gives 0.11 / 2.69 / 2.54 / 2.65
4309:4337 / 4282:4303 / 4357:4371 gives 0.06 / 2.55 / 2.79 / 2.65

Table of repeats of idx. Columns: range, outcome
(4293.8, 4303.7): 2.54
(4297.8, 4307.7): 2.31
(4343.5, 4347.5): 2.16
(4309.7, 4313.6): 2.12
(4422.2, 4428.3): 2.89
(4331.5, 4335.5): 2.56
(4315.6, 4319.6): 3.27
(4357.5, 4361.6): 2.71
